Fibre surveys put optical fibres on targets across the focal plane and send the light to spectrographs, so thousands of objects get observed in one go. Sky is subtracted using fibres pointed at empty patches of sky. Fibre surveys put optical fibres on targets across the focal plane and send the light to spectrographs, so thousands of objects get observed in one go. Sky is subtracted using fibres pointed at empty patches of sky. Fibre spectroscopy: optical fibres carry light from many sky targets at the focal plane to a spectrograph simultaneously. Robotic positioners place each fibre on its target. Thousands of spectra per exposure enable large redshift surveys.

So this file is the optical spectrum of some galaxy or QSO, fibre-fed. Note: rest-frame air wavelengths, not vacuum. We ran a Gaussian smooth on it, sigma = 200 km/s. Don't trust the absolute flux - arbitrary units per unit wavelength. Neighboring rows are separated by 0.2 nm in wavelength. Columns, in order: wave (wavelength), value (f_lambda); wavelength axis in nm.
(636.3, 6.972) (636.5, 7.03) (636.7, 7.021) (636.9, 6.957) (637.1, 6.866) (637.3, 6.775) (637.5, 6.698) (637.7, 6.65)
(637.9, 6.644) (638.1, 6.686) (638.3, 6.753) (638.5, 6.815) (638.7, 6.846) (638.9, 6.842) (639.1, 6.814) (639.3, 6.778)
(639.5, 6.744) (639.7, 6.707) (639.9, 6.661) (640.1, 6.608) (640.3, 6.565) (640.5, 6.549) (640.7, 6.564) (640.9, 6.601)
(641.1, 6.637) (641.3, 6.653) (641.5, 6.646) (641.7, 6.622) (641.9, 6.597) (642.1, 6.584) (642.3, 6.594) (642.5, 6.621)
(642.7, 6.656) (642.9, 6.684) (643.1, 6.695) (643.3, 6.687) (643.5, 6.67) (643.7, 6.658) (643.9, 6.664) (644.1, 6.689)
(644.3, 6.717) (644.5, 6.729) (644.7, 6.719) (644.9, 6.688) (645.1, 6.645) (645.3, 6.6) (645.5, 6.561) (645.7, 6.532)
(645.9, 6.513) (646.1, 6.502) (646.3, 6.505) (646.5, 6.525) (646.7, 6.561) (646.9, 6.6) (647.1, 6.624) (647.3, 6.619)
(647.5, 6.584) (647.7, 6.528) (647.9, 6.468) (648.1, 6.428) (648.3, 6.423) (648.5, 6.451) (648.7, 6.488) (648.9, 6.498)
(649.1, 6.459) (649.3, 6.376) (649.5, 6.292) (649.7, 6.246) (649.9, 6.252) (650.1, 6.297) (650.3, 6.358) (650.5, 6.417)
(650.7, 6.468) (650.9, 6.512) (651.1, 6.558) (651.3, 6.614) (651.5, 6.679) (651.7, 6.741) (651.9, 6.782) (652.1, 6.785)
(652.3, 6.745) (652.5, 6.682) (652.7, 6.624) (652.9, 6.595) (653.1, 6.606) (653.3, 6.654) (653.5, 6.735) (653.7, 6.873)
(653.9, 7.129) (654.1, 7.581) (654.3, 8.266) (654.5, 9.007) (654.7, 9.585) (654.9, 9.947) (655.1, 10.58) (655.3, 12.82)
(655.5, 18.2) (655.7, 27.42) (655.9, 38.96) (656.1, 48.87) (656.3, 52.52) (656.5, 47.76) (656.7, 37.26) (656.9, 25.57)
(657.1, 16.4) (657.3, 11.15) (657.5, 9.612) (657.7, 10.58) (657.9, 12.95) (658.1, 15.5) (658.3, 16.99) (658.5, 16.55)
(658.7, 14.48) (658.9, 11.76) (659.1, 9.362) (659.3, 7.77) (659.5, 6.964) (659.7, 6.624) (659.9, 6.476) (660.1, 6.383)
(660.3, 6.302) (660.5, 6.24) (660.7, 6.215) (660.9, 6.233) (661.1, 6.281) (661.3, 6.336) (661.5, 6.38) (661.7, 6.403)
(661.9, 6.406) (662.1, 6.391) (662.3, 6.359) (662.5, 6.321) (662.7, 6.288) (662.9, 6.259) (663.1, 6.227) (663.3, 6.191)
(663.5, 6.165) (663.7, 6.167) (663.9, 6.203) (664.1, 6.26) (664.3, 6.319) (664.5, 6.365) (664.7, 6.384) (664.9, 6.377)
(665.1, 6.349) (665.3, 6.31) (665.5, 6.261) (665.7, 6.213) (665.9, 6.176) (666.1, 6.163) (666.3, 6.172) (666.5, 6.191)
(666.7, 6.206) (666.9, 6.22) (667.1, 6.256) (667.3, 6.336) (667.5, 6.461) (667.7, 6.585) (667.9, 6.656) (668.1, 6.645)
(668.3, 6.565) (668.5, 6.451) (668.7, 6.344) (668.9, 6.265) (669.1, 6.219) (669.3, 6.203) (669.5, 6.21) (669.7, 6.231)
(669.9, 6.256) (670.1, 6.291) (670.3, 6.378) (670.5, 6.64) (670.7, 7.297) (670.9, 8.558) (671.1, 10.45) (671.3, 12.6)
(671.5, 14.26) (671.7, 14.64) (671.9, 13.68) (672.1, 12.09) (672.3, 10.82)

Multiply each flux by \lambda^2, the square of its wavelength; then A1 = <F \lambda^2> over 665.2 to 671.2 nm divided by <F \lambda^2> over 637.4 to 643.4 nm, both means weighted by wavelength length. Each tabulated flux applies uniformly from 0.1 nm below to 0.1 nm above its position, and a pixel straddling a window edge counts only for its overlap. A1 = 1.07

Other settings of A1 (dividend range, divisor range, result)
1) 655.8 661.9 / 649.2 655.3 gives 2.24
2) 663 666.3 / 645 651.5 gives 1.01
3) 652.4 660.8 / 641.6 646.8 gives 2.30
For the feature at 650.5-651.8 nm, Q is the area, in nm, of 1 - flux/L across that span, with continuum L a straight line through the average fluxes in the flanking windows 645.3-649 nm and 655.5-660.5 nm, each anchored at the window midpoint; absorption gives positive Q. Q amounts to 0.53 nm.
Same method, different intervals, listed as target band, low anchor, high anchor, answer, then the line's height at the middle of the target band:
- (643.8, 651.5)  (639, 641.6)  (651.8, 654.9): 0.56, 7.04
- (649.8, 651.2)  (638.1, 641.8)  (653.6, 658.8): 0.80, 14.9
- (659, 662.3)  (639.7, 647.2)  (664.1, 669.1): -0.13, 6.41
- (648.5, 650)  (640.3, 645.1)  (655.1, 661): 0.65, 11.3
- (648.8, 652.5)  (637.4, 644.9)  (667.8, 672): 0.34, 7.16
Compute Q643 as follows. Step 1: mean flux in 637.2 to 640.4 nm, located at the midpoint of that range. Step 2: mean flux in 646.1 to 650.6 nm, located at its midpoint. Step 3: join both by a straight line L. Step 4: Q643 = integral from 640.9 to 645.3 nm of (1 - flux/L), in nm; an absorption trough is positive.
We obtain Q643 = -0.036 nm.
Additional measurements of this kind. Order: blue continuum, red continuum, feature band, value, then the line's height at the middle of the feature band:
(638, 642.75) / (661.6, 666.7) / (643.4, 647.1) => -0.01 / 6.59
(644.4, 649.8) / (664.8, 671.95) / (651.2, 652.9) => 0.00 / 6.71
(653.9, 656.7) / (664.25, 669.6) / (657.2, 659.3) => 0.69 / 18.9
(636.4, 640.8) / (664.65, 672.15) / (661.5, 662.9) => 0.18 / 7.3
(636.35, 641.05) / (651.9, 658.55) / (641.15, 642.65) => 0.34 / 8.59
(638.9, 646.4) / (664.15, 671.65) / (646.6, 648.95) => 0.06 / 6.71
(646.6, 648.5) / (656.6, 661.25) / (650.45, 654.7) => 0.91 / 8.88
